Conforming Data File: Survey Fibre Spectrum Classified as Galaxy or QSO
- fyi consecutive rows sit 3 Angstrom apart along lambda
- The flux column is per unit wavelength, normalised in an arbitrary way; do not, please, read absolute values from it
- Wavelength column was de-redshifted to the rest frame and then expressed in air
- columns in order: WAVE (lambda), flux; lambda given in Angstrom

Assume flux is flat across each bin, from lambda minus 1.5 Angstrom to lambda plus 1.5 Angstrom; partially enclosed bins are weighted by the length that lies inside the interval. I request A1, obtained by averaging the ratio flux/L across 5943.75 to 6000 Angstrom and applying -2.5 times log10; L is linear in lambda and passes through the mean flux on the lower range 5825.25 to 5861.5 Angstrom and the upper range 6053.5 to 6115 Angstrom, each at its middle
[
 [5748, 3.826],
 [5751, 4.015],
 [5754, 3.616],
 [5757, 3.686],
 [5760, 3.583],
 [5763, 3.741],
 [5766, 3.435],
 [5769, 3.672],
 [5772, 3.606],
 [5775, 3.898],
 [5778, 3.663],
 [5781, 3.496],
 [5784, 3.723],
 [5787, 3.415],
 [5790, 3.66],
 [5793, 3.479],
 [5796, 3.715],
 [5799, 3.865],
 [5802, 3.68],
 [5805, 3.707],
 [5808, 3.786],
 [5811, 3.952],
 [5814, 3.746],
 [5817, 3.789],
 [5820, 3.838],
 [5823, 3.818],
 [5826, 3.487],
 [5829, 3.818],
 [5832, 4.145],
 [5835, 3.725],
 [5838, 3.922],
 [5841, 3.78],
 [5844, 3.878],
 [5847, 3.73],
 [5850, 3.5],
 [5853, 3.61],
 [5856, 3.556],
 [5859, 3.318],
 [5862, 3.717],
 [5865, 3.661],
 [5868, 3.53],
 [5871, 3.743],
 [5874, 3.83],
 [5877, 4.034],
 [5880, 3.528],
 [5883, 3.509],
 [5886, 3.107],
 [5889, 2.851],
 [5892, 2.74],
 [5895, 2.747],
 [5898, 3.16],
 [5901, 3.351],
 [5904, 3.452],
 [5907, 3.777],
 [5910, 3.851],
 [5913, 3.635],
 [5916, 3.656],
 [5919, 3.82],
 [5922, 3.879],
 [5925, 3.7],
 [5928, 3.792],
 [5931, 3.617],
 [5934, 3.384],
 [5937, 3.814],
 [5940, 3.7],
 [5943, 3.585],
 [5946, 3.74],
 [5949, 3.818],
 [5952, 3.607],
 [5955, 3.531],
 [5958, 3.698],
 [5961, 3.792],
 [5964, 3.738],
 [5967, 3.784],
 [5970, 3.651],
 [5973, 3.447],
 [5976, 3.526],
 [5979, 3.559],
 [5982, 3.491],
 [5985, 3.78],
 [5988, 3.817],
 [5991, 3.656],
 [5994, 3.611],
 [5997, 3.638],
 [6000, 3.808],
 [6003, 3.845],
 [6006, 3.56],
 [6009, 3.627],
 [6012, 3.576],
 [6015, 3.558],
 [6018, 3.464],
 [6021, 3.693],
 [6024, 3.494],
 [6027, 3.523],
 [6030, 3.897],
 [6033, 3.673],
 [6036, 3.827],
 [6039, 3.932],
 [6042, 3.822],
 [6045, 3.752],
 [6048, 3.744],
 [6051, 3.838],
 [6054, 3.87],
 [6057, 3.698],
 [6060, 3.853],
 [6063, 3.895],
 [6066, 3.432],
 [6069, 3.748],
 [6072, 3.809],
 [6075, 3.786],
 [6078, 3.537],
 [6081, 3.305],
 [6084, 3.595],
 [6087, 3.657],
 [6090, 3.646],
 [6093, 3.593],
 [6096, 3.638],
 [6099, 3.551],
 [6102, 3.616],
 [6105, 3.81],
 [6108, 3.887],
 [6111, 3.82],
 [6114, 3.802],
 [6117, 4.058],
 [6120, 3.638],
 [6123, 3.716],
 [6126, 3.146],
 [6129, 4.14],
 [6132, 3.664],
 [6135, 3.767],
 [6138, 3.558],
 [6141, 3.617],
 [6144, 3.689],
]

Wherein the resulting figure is 0.01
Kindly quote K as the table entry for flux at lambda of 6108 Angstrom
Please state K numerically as 3.887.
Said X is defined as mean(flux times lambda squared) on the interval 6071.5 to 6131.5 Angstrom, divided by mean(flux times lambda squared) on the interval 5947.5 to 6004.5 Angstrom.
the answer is 1.0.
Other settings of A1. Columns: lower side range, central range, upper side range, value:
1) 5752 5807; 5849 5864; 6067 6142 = 0.034 mag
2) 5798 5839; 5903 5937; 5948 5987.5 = 0.001 mag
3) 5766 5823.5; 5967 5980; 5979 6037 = 0.027 mag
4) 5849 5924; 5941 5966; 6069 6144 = -0.040 mag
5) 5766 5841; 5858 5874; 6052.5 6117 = 0.029 mag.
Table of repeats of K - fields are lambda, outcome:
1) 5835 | 3.725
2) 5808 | 3.786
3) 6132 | 3.664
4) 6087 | 3.657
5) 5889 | 2.851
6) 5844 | 3.878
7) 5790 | 3.66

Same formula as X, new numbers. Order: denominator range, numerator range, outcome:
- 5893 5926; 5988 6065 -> 1.09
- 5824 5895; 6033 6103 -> 1.11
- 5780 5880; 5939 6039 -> 1.04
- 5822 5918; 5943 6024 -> 1.06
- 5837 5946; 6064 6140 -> 1.11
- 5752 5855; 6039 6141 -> 1.10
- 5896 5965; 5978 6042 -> 1.03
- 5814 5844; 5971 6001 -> 1.00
